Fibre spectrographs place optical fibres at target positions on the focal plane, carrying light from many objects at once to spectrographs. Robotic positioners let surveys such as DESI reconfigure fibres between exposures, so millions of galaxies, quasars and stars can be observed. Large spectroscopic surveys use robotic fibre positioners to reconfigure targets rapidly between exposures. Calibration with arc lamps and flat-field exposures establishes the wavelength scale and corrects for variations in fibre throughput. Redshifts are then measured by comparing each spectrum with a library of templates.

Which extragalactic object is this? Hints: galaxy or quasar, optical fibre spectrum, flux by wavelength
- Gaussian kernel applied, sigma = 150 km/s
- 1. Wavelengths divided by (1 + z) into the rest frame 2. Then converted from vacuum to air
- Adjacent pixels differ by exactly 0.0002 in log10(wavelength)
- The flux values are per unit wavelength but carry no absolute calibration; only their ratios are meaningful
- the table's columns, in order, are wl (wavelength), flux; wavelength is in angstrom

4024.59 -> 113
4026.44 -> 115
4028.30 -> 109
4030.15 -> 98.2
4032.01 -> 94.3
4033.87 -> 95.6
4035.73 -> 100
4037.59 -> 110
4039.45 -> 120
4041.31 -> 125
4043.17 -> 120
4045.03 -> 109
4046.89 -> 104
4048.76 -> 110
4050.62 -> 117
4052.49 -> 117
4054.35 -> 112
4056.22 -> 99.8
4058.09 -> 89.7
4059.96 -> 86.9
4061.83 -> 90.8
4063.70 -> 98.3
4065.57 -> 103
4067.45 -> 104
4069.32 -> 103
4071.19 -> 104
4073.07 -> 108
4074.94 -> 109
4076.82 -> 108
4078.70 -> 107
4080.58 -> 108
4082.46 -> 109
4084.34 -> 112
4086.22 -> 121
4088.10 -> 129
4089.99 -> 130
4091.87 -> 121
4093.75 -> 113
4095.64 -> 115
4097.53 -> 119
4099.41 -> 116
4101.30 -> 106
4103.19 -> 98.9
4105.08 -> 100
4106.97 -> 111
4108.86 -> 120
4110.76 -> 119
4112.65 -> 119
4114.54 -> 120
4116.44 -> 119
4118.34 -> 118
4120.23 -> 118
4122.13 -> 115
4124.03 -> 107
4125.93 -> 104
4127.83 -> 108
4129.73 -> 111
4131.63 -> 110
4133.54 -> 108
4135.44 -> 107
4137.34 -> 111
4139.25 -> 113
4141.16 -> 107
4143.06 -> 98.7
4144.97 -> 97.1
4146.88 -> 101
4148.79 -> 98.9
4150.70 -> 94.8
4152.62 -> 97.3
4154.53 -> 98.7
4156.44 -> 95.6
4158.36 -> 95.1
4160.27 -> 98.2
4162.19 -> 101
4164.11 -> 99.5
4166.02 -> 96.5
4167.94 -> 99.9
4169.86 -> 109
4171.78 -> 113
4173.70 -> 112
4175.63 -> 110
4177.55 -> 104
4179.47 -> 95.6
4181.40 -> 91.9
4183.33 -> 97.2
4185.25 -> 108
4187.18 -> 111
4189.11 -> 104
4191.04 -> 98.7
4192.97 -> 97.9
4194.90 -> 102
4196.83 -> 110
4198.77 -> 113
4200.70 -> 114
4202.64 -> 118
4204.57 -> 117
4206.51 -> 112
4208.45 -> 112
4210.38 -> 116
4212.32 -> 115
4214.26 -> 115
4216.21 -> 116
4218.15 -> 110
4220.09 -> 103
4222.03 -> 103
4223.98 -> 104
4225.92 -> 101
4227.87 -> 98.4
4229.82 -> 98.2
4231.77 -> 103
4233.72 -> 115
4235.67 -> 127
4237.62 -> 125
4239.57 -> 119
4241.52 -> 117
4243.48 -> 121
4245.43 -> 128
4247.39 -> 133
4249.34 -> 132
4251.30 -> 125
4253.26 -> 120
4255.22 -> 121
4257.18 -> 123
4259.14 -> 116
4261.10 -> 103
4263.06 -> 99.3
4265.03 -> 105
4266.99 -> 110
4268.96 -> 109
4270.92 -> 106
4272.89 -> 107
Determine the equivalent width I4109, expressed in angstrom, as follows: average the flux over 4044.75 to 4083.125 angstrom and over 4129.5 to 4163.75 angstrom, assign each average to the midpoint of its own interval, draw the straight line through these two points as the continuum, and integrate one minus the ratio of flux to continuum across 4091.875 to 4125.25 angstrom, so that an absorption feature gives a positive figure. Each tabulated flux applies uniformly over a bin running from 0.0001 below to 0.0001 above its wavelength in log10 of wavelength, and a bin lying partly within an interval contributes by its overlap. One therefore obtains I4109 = -3.44 angstrom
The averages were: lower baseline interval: 105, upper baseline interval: 102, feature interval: 114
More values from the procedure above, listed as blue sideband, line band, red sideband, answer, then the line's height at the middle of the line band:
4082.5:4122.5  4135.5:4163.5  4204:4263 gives 3.6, 116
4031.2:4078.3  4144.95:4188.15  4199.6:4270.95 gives 3.7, 111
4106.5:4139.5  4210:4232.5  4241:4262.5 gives 2.4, 119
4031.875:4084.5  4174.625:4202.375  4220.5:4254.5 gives 2.1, 113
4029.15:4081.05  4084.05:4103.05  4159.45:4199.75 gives -2.3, 105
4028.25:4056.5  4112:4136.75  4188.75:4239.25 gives -0.7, 109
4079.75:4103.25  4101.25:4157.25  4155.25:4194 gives 0.9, 110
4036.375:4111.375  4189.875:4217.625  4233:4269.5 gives 1.2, 116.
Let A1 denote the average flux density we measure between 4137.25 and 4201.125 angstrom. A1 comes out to 103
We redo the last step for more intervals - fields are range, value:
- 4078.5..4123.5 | 115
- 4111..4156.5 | 108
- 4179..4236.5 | 108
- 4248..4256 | 125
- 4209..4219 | 114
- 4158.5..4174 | 103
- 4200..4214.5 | 115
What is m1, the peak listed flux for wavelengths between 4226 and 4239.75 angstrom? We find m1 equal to 127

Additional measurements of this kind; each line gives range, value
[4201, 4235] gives 118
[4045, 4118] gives 130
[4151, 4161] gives 98.7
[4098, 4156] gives 120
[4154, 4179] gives 113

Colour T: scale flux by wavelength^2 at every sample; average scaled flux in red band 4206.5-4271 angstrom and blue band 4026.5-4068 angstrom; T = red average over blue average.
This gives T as 1.18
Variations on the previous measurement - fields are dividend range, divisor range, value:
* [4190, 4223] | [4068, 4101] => 1.03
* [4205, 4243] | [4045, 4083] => 1.15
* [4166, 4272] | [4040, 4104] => 1.09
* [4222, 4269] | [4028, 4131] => 1.13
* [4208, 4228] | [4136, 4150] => 1.09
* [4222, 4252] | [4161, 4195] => 1.16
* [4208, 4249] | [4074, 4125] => 1.06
